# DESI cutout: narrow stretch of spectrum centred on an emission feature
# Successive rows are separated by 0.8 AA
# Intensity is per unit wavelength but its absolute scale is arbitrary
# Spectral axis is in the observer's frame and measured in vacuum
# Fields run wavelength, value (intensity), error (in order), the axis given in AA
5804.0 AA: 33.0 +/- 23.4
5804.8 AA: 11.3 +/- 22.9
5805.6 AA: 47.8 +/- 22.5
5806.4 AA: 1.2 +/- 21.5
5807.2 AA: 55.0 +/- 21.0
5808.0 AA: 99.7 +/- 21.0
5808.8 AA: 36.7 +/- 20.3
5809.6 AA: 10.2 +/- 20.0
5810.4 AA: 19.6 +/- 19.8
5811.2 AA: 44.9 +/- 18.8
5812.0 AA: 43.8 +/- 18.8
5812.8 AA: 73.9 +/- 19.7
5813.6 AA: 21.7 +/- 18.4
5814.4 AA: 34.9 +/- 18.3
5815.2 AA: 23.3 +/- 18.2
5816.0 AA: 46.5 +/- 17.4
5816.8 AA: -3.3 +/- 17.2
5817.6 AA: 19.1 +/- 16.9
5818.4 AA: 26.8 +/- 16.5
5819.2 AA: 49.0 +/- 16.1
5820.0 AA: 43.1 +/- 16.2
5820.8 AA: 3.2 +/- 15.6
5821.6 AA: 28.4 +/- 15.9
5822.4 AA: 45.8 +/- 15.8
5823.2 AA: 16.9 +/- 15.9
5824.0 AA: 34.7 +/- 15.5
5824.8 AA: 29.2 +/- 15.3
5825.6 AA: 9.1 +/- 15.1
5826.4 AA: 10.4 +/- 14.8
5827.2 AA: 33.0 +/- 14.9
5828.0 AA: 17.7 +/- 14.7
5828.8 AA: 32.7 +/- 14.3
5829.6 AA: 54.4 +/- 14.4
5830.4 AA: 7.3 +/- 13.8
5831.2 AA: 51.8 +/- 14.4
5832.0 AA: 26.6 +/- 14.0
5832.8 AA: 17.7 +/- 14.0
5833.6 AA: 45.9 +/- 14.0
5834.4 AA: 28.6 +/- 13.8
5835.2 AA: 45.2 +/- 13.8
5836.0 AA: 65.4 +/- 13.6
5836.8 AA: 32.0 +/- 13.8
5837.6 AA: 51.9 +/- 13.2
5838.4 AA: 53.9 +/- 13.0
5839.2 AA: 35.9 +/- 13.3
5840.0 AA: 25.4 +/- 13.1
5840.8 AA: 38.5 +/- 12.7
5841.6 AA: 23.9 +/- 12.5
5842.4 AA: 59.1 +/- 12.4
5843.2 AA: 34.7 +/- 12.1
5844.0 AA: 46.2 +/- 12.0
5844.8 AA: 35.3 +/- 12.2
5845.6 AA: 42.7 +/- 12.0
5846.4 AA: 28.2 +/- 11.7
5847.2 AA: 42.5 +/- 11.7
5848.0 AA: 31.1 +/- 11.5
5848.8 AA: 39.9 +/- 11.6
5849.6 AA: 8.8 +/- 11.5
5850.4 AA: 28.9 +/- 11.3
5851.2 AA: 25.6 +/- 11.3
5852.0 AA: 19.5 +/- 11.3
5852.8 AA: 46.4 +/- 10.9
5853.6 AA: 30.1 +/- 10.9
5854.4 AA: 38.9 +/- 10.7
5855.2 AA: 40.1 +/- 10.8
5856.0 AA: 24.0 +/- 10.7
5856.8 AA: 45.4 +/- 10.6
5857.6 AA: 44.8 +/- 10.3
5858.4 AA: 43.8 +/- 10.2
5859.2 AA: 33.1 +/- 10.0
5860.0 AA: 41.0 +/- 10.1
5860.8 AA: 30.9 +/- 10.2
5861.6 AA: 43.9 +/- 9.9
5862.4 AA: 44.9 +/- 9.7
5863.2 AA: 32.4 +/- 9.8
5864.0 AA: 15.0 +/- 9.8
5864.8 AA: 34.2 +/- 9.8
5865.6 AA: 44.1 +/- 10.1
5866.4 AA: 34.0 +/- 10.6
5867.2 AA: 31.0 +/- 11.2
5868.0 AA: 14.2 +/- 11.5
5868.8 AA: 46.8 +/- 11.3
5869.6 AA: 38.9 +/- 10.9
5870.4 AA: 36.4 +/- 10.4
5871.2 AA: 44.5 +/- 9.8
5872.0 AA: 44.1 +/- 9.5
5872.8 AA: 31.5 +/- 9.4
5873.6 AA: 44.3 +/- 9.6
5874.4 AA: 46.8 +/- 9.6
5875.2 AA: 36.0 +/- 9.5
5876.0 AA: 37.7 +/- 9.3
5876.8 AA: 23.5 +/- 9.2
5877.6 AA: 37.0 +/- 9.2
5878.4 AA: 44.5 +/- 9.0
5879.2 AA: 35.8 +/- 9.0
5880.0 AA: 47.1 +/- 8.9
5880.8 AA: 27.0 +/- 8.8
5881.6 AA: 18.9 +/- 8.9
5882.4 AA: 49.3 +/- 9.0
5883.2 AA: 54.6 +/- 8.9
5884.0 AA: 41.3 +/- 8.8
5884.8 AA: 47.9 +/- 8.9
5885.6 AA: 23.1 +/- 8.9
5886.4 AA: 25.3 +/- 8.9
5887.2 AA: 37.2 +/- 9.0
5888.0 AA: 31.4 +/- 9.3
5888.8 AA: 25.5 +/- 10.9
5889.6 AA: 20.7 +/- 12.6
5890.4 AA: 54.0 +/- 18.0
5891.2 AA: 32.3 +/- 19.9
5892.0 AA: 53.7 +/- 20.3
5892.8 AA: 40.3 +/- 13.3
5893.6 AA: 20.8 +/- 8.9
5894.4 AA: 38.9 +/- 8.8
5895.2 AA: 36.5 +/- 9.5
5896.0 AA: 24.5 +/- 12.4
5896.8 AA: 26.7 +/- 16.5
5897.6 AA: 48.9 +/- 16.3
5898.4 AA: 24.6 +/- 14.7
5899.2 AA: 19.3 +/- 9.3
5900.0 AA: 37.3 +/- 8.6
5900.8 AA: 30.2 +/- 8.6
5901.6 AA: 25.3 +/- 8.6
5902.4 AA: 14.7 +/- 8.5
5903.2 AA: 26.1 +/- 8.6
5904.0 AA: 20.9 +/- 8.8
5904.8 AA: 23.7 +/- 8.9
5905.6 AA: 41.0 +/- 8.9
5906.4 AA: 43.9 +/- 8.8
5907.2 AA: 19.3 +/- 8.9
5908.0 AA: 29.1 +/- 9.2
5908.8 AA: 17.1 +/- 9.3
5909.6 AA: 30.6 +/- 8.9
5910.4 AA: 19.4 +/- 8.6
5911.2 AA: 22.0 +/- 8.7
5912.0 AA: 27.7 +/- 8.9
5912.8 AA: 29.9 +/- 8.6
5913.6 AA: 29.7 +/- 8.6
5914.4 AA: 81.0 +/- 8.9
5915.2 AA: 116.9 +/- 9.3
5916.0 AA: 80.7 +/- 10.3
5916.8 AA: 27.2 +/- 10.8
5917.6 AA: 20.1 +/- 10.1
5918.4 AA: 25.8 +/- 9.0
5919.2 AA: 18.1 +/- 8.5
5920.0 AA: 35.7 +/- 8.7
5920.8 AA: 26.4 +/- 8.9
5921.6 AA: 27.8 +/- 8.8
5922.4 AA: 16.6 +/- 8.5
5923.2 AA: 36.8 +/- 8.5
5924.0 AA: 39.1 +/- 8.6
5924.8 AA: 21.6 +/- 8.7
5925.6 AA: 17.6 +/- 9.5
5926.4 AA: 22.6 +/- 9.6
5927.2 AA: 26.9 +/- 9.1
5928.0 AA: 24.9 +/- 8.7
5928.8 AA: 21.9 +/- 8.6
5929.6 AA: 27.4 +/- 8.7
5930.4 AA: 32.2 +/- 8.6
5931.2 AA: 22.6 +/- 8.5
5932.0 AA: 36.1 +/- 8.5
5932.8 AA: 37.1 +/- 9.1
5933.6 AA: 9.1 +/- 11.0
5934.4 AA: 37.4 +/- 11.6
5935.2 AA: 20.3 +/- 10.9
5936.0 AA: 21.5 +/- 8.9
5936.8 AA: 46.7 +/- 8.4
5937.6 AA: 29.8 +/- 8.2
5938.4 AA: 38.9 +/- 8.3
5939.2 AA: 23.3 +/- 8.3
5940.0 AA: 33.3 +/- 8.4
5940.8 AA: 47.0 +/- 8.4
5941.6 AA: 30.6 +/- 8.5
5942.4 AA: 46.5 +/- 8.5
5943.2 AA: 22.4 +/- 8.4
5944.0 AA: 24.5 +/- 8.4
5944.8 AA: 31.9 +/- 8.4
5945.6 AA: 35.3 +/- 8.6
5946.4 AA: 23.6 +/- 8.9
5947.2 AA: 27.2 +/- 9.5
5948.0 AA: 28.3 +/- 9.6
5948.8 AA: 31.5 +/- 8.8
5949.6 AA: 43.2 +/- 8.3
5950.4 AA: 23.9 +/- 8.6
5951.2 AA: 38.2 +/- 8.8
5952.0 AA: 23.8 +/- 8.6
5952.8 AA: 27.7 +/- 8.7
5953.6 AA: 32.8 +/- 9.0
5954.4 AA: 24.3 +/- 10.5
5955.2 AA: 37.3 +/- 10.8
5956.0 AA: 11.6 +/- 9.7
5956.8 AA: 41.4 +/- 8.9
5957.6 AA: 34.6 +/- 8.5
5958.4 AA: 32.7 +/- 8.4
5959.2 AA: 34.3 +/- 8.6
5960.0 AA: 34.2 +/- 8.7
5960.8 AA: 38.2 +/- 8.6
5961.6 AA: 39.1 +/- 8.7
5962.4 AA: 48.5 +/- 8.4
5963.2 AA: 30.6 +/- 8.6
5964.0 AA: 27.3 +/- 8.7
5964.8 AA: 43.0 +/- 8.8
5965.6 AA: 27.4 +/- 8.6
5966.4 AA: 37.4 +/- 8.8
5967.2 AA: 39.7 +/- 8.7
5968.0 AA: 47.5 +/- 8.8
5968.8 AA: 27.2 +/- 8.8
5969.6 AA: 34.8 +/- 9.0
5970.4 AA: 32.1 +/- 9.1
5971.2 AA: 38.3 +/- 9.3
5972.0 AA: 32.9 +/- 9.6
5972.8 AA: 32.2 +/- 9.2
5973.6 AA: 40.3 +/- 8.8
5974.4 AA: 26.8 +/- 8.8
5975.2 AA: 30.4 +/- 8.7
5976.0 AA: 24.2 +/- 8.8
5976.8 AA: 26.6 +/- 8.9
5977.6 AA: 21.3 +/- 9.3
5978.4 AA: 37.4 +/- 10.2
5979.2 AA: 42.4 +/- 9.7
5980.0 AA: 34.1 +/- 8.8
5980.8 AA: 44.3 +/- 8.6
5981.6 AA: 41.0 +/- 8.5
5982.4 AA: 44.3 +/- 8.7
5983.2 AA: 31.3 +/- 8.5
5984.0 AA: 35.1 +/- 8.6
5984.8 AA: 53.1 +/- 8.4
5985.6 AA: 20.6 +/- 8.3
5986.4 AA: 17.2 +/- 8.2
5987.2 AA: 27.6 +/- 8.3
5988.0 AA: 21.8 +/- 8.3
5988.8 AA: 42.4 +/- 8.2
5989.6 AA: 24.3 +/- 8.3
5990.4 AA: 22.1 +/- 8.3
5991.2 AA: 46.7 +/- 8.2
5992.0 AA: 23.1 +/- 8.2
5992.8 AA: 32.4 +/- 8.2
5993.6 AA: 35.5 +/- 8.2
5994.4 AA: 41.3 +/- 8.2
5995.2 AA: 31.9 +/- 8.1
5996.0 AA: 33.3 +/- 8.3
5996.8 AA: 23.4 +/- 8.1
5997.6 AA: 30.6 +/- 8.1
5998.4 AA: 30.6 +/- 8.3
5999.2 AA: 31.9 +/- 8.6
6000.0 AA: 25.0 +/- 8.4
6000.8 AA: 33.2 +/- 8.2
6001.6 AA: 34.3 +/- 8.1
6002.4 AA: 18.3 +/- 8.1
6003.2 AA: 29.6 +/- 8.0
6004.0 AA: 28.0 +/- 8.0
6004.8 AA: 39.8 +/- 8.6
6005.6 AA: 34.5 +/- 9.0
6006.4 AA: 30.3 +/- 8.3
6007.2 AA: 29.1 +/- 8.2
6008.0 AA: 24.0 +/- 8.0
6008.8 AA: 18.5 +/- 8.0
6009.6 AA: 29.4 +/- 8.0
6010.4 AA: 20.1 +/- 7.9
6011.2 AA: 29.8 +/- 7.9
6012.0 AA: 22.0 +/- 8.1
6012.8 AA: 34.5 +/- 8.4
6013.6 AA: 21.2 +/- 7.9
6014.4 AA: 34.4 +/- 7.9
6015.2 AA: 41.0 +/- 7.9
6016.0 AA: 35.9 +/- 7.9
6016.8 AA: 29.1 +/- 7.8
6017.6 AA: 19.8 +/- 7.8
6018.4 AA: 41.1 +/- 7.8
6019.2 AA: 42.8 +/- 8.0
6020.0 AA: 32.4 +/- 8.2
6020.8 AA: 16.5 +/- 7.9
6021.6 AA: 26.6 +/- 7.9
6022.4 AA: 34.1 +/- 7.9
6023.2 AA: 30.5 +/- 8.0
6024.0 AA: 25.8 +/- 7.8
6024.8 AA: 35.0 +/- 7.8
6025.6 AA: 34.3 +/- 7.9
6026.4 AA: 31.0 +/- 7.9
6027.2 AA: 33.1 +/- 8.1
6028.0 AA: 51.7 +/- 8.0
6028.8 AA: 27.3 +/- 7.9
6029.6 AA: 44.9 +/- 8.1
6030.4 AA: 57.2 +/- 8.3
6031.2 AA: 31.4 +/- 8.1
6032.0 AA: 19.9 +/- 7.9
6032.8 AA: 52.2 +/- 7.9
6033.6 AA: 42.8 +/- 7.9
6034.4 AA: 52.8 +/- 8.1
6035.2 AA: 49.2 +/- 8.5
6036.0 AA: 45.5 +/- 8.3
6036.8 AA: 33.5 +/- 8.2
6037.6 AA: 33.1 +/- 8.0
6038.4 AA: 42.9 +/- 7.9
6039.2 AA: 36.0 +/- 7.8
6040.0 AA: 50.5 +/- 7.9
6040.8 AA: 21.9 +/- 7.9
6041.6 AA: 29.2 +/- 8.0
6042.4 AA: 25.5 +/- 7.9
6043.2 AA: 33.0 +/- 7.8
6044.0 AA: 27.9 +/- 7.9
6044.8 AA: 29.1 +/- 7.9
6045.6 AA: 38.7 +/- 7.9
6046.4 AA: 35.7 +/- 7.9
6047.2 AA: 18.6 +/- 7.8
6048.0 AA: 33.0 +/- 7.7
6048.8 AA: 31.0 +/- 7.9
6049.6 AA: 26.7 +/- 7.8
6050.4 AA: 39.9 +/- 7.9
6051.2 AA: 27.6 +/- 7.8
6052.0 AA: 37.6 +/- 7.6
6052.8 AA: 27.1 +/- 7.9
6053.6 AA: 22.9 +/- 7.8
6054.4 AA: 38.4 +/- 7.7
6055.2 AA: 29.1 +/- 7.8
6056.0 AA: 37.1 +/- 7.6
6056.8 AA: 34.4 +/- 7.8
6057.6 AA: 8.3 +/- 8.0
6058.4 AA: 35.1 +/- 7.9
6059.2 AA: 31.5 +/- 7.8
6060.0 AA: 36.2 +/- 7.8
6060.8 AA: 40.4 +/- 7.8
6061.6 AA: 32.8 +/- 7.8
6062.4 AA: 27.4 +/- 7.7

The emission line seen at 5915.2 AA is H-beta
